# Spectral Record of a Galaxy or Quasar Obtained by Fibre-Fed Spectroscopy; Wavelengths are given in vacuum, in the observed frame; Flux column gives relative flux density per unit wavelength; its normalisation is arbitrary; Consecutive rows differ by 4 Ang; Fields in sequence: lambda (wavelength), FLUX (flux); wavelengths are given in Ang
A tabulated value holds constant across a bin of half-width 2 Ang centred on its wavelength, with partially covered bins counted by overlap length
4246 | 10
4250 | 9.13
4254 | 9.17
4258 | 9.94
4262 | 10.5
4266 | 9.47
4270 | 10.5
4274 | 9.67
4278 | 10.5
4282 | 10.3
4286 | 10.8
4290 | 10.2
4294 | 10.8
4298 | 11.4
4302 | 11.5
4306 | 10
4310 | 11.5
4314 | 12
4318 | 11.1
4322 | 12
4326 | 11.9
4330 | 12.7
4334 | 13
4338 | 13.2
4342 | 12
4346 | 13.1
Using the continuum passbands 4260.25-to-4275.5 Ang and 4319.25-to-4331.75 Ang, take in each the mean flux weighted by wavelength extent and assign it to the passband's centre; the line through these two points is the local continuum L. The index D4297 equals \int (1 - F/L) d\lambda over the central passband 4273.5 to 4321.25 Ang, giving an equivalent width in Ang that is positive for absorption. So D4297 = 1.0 Ang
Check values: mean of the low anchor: 10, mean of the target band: 10.9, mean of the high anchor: 12.1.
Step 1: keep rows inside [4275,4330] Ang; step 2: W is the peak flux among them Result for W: 12.7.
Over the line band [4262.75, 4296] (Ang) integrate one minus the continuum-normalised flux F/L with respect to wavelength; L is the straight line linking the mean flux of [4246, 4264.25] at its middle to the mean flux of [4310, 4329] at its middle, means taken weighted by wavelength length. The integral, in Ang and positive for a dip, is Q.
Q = 0.6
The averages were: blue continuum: 9.72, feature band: 10.3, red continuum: 11.8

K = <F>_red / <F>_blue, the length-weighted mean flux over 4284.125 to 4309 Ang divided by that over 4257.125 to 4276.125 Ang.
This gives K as 1.08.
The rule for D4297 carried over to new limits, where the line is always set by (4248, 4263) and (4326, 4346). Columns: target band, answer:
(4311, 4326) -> 0.38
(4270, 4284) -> 0.31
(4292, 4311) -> 0.59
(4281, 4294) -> 0.41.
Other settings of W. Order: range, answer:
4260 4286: 10.8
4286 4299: 11.4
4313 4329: 12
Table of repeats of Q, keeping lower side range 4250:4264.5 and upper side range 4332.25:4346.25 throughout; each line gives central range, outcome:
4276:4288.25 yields 0.17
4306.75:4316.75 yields 0.25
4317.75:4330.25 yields 0.30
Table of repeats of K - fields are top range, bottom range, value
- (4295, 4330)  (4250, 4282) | 1.16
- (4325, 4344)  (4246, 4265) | 1.30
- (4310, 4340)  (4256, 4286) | 1.20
